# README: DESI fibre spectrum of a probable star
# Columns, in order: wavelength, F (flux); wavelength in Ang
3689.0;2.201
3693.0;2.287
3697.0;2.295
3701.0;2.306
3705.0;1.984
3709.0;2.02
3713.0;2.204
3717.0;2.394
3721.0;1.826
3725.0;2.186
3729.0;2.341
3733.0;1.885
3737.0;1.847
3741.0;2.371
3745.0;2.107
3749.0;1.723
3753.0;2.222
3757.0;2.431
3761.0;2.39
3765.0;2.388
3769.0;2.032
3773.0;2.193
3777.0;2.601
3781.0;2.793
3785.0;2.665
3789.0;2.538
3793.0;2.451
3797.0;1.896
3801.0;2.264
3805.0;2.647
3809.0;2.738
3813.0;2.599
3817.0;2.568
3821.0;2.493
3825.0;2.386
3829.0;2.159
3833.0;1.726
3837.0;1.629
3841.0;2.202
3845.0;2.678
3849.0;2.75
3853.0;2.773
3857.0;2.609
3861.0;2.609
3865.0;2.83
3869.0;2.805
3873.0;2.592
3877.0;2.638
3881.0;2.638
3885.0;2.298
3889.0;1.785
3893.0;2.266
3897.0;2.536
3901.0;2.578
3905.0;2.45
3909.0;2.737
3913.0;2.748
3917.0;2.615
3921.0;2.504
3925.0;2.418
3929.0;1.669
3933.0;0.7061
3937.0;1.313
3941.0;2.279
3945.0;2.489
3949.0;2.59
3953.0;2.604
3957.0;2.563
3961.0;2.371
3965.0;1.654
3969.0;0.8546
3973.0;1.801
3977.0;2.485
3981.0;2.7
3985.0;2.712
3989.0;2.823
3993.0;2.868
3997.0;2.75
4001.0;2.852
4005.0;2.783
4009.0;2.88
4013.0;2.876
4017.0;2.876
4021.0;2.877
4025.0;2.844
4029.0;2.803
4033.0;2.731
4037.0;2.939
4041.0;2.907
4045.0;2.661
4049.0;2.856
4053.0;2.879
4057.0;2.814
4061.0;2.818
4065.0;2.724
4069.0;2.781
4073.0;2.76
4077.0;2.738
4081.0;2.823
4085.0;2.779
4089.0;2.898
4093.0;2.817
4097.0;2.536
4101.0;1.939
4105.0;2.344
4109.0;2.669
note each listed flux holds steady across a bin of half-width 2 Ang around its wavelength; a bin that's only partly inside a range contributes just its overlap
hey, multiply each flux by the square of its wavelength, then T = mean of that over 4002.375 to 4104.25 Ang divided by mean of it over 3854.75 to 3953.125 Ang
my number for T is 1.3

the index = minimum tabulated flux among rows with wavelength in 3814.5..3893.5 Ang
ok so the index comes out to 1.629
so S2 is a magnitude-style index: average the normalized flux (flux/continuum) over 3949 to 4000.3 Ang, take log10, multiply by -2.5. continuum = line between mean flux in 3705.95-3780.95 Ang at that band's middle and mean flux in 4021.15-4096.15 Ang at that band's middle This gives 0.12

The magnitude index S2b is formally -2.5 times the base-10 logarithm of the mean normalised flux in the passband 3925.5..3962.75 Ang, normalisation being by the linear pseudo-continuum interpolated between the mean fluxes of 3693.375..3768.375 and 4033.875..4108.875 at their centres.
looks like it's 0.21 mag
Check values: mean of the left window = 2.16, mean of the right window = 2.72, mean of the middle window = 2.08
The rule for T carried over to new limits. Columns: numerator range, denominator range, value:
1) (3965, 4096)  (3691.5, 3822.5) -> 1.35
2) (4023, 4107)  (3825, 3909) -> 1.24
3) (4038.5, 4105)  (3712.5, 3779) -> 1.47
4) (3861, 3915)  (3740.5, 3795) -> 1.15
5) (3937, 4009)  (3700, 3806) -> 1.20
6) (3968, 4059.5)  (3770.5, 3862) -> 1.23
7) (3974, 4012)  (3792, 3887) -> 1.21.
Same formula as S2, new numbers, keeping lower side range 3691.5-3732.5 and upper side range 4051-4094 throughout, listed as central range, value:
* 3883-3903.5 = 0.09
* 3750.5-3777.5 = -0.02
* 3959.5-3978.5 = 0.41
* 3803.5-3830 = -0.08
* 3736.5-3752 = 0.09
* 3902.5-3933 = 0.09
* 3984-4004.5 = -0.05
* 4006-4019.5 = -0.07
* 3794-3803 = 0.10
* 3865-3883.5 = -0.09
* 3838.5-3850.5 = -0.04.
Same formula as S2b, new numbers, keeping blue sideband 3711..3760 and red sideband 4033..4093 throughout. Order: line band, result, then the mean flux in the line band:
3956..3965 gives 0.14 mag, 2.28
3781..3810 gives -0.10 mag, 2.47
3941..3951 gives 0.03 mag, 2.49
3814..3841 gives 0.07 mag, 2.18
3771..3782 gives -0.13 mag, 2.5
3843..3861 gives -0.14 mag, 2.69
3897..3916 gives -0.06 mag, 2.62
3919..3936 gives 0.37 mag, 1.79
